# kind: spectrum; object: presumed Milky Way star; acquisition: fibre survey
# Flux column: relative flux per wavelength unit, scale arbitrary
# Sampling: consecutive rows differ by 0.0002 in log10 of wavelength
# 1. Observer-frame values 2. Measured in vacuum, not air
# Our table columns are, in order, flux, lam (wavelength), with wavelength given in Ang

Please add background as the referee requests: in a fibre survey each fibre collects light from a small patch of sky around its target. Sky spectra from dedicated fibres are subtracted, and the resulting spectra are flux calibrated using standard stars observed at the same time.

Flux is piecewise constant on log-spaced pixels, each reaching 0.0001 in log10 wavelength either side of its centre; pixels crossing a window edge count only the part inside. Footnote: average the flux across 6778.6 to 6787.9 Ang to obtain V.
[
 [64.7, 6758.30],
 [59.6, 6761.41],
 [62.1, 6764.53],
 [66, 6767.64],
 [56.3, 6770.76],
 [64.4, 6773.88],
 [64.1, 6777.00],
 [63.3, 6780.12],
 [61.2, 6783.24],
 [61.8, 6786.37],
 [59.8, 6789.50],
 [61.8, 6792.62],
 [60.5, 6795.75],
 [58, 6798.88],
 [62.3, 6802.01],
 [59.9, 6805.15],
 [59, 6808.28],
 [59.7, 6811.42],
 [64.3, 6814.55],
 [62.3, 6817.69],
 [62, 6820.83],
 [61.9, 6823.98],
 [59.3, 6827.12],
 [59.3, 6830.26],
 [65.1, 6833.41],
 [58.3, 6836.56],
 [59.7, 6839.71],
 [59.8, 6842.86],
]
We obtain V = 62.1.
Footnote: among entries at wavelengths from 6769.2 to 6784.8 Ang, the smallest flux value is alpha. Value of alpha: 56.3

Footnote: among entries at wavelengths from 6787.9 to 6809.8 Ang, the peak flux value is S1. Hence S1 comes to 62.3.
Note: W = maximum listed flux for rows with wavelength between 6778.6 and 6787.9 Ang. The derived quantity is 63.3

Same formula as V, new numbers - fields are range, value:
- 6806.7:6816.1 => 61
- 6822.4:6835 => 61.4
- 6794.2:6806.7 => 60.2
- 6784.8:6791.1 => 60.8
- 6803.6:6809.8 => 59.5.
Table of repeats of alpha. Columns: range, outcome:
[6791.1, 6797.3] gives 60.5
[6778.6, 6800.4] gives 58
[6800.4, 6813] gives 59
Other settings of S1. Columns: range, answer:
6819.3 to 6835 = 65.1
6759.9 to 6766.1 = 62.1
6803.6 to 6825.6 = 64.3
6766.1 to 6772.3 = 66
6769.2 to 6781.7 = 64.4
